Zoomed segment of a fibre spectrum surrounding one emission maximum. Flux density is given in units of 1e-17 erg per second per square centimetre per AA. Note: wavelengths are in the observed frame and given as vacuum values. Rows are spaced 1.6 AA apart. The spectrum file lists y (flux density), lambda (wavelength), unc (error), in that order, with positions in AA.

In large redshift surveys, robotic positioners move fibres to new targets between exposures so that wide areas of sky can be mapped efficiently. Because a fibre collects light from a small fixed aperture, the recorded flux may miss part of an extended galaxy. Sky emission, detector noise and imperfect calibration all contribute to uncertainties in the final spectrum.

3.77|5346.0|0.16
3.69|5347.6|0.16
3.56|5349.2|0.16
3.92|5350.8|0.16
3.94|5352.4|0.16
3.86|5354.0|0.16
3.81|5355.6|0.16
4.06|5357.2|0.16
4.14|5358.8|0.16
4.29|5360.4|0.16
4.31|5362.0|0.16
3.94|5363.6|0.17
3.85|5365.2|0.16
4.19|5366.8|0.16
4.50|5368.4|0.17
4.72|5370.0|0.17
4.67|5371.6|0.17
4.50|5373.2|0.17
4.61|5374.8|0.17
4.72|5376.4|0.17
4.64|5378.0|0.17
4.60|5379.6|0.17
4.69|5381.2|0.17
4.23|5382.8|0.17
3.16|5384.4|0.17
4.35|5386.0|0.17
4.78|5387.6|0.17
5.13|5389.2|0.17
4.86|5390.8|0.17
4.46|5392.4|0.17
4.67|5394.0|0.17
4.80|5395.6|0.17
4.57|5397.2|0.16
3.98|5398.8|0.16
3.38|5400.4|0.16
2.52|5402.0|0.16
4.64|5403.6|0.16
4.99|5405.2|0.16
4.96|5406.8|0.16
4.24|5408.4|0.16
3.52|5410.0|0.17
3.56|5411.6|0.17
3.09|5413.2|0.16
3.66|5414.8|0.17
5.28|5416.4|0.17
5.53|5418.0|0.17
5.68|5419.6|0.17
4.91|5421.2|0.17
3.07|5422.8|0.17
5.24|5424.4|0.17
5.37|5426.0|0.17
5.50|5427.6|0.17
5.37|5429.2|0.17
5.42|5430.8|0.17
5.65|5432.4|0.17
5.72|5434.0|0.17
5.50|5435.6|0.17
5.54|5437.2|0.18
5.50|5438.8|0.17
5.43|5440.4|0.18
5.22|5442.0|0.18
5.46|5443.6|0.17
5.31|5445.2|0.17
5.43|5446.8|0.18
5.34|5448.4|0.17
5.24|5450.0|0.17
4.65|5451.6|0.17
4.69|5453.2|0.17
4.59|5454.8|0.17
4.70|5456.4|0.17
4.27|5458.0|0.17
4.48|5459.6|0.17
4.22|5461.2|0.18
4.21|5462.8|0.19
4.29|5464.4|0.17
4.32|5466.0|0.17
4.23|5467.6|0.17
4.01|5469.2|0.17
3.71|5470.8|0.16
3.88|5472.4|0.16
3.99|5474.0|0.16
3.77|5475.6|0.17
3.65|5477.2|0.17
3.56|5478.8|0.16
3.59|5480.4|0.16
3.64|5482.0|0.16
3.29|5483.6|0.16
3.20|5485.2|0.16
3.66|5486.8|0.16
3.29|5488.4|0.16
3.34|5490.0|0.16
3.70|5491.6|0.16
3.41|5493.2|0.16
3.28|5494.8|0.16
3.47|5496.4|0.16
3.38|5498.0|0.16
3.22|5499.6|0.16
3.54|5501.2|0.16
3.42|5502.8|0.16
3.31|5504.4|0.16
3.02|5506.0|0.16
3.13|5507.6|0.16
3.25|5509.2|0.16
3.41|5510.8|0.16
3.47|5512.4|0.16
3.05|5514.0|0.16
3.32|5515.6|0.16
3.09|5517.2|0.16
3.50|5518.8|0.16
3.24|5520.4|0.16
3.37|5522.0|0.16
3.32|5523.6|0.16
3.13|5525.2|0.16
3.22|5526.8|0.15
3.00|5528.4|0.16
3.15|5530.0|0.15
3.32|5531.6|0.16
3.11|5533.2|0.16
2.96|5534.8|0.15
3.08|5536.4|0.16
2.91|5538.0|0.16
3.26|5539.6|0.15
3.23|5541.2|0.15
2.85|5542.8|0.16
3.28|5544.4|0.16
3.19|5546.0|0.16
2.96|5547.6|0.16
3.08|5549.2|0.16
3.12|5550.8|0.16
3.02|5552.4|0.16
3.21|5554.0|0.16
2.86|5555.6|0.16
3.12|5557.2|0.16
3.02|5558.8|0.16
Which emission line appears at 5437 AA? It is C IV 1549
